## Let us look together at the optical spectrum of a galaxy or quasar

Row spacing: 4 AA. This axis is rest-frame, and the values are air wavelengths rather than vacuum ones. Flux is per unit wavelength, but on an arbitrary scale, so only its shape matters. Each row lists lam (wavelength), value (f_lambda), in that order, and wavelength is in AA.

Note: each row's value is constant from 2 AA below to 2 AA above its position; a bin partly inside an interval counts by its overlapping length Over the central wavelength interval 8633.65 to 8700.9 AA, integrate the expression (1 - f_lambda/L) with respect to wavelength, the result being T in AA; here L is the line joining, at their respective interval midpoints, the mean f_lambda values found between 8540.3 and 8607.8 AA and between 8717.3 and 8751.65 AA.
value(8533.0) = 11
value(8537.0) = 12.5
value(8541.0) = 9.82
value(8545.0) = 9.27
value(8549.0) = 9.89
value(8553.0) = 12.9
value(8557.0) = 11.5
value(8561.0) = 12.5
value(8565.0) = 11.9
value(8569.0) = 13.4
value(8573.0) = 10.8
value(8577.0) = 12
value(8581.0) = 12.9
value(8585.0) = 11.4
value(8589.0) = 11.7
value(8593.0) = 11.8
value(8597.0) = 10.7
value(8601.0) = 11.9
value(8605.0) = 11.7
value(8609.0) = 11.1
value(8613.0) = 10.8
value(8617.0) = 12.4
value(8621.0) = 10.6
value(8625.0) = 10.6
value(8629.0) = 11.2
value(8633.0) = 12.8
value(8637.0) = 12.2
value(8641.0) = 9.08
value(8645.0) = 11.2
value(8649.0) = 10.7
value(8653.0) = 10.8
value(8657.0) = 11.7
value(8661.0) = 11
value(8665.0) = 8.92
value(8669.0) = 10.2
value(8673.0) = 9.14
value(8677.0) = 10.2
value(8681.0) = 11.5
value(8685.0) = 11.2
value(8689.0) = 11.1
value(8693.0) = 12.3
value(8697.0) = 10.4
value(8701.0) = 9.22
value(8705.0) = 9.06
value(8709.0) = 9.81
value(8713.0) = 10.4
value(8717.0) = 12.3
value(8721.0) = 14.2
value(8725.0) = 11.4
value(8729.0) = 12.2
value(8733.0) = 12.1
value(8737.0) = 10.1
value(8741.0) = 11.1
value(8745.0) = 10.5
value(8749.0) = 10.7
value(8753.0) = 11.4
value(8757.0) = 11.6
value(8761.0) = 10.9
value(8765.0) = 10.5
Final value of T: 4.9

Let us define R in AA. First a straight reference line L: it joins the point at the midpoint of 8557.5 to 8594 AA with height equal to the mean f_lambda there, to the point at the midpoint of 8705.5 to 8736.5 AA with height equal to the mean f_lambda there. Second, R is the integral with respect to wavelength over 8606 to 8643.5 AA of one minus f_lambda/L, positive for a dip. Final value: 2.1 AA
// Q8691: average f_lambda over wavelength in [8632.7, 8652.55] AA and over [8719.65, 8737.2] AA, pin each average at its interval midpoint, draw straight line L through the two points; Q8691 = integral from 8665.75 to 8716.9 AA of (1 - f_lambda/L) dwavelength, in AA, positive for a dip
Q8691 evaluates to 5.40 AA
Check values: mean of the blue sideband 11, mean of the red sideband 12.1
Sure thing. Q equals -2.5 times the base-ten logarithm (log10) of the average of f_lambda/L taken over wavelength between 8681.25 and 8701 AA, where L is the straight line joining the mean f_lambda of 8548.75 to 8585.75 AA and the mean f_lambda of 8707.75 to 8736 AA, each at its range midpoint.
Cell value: 0.07 mag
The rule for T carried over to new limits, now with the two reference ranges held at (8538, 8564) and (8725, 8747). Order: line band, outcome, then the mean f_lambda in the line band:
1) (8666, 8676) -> 1.4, 9.65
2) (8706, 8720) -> 0.3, 11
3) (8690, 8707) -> 1.4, 10.3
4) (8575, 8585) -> -1.0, 12.2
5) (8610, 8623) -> -0.2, 11.3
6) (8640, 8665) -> 1.1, 10.7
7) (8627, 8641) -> -0.6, 11.6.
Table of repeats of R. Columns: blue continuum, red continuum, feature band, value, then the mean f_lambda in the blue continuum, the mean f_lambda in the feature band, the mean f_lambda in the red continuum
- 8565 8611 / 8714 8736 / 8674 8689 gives 1.5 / 11.8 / 10.9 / 12.2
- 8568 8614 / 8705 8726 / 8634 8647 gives 0.6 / 11.7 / 11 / 11.4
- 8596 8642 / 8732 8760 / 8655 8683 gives 2.1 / 11.3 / 10.4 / 11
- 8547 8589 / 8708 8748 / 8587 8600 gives 0.4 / 11.9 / 11.4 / 11.4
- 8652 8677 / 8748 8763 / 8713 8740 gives -2.5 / 10.3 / 11.9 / 11.2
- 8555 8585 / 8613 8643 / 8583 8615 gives 0.8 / 12.1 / 11.4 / 11.2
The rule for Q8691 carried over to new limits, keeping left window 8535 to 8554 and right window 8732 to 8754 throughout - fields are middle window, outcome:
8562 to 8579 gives -2.0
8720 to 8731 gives -1.6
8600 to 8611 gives -0.7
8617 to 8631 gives -0.3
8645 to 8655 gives 0.0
